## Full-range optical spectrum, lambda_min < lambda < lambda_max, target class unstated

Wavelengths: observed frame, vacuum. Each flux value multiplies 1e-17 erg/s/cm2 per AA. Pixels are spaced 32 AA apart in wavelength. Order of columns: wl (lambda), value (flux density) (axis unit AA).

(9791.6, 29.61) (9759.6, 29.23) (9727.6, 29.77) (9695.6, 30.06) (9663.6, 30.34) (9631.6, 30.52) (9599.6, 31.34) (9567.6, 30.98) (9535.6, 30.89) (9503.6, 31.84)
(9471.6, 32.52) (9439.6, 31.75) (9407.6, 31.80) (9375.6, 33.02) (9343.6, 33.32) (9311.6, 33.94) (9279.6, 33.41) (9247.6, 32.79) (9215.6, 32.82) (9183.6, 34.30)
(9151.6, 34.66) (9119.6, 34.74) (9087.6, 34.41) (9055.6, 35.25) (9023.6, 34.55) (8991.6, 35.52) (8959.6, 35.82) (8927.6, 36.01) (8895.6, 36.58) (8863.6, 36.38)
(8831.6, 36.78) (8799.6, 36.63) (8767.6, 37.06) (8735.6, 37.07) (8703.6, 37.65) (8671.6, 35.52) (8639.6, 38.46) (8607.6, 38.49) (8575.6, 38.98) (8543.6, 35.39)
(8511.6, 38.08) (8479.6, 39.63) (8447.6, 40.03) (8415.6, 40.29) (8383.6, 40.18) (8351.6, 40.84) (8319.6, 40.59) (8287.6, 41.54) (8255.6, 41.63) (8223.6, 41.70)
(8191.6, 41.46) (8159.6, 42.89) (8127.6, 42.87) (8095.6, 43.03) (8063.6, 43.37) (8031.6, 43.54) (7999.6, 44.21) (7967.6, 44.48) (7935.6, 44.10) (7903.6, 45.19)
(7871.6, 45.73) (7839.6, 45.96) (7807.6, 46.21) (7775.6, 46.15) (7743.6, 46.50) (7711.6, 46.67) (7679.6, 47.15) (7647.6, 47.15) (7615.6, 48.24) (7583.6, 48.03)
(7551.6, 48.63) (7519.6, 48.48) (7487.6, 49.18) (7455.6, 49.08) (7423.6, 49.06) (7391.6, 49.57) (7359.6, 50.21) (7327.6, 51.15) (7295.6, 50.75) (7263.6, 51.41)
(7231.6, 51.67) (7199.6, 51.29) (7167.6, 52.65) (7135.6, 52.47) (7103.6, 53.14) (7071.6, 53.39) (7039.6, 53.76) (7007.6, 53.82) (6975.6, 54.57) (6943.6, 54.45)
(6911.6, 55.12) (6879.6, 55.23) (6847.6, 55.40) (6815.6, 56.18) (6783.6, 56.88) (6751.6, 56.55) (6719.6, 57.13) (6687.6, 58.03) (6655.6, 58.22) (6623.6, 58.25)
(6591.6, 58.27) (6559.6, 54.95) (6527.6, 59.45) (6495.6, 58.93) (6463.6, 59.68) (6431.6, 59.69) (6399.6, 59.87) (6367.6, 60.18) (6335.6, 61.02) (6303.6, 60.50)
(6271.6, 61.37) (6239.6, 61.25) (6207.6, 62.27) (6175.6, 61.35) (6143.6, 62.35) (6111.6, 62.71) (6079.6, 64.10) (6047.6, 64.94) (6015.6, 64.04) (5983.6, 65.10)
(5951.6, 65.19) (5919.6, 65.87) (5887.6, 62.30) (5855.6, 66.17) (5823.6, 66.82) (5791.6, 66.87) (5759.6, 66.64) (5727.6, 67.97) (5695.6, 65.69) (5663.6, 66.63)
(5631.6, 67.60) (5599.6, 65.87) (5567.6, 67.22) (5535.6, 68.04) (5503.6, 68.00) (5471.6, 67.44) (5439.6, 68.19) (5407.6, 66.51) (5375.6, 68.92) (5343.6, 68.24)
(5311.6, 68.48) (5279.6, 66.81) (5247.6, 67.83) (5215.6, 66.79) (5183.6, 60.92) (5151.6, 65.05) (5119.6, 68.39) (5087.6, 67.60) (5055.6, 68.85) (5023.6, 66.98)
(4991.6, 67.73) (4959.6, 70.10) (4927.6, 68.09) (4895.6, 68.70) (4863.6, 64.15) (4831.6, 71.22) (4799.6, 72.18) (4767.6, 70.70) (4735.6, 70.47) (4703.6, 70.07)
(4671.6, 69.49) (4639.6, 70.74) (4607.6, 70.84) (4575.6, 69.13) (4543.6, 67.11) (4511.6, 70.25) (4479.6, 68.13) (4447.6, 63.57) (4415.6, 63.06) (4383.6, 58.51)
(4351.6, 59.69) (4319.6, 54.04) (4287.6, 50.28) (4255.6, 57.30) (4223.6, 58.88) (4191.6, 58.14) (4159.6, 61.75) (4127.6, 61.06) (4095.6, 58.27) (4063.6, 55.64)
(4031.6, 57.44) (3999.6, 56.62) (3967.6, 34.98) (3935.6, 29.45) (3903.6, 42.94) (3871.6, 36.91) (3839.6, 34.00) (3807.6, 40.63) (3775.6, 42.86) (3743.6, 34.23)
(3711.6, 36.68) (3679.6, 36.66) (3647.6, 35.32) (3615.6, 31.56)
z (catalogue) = 0.000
